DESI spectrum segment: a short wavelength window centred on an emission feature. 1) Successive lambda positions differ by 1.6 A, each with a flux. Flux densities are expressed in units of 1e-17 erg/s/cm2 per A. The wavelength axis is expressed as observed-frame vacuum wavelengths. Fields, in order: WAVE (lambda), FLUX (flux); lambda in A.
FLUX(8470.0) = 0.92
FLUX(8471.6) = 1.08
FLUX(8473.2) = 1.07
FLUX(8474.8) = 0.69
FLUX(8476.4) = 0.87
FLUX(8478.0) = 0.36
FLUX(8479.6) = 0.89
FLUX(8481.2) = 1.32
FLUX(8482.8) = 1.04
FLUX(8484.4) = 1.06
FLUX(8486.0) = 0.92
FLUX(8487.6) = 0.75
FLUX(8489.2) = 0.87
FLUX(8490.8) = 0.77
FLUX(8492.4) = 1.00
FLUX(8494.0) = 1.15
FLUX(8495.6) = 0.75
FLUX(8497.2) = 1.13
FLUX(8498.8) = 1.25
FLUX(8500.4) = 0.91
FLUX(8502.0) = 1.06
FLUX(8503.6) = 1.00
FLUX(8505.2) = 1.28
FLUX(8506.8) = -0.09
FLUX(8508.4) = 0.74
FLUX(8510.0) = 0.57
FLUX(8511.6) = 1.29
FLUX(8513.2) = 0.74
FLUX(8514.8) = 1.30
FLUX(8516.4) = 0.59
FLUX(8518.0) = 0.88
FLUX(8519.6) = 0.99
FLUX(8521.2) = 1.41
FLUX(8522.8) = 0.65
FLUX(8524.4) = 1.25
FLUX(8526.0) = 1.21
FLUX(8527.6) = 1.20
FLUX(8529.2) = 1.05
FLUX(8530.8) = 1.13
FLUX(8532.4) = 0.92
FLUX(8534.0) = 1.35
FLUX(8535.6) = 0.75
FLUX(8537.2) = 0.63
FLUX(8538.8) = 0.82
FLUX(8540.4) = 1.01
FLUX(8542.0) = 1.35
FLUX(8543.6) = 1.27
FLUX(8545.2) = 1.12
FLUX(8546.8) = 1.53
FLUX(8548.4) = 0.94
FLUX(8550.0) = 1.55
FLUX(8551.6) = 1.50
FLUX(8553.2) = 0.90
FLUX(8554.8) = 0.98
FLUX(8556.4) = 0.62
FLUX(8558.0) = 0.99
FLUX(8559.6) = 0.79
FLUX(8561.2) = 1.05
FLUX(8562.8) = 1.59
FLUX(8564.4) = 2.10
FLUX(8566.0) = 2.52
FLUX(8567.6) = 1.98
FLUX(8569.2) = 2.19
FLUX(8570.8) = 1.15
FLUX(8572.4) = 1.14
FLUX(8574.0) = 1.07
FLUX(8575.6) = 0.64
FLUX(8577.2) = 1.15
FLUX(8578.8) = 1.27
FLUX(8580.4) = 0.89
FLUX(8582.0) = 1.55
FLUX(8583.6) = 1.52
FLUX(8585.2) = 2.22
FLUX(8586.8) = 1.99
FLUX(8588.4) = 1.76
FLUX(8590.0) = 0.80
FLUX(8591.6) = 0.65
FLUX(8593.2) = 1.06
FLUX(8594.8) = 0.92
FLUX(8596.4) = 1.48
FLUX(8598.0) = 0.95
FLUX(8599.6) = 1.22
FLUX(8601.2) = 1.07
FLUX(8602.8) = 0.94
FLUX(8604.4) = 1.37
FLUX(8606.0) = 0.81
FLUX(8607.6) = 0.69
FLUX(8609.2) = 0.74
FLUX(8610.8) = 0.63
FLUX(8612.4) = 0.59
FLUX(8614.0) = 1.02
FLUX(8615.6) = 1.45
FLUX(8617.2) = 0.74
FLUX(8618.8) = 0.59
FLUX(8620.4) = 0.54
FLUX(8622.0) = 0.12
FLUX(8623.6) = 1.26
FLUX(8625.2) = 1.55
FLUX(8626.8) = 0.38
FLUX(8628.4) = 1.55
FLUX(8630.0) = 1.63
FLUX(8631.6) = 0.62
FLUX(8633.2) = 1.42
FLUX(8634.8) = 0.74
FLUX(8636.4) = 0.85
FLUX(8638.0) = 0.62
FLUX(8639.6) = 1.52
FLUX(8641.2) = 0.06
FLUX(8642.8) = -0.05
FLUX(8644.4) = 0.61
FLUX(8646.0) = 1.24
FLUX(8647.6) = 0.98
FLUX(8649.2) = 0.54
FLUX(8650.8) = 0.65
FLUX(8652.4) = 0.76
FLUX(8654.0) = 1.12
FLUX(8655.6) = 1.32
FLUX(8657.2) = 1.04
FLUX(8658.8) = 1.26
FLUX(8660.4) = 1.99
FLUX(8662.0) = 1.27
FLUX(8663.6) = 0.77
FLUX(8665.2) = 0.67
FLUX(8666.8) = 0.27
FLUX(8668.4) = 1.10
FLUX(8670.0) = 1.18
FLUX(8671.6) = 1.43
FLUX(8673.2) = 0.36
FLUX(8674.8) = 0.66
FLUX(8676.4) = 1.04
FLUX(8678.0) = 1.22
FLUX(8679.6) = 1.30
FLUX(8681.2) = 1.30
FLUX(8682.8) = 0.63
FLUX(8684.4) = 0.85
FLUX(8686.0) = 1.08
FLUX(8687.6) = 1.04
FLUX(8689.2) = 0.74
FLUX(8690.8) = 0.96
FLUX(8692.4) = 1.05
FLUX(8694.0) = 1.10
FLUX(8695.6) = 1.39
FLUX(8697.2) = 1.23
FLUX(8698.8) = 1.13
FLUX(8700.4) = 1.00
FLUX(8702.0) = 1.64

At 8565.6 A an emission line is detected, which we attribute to [S II]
